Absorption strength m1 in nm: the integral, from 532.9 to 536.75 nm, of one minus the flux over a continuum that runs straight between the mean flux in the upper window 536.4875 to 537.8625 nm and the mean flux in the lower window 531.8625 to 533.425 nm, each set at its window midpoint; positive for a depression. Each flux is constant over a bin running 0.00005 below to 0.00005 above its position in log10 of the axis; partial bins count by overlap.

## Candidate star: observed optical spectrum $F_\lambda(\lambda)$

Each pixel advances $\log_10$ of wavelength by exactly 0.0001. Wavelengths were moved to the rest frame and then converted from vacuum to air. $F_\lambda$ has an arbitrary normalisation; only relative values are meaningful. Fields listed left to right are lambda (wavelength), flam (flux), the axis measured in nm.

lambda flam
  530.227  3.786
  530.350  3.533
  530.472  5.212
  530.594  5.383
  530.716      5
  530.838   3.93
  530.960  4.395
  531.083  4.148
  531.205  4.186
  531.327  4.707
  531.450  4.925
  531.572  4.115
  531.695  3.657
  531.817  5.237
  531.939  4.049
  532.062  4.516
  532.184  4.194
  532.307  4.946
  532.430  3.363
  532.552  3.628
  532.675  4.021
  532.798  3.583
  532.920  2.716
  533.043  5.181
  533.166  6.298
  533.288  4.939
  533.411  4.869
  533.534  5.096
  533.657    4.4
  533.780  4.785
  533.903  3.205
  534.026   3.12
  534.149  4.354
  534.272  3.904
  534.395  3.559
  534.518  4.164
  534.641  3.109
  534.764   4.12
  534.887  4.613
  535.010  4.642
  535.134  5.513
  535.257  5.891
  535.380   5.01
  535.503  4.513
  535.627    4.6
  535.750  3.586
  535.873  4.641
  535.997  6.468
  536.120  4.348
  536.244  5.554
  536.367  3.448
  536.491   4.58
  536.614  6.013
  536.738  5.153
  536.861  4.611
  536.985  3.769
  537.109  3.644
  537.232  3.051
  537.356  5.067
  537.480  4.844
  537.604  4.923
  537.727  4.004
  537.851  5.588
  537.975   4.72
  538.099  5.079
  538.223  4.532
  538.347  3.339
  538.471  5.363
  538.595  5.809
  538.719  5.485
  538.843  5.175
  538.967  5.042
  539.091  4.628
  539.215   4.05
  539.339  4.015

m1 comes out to -0.124 nm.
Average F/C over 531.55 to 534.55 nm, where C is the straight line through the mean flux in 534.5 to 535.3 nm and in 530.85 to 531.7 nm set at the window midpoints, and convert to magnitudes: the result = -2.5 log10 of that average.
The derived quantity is 0.05 mag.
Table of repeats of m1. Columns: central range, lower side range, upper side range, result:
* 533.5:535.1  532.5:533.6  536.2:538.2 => 0.155 nm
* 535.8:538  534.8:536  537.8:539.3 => 0.083 nm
